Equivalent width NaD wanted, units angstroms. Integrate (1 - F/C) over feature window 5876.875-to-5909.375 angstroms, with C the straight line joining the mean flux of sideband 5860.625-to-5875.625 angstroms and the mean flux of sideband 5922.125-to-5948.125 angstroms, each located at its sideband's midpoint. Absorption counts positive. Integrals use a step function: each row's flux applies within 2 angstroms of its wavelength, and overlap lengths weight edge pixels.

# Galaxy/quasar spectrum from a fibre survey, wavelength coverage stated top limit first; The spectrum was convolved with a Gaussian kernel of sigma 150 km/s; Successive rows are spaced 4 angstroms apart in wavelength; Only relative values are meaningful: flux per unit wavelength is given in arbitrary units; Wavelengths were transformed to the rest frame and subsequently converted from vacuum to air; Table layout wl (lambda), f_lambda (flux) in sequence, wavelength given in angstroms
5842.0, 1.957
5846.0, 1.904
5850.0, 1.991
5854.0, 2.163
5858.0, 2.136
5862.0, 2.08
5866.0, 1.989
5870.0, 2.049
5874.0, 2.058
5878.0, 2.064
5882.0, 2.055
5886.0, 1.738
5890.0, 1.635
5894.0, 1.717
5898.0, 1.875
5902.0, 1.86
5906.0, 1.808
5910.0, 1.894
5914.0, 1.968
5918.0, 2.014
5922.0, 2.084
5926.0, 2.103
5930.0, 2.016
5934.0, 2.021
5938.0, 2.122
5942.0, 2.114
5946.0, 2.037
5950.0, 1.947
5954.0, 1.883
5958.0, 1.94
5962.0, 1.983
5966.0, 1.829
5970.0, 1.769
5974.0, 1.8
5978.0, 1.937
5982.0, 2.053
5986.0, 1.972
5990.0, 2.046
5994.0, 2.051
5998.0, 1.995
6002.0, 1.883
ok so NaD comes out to 3.4 angstroms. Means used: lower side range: 2.04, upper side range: 2.07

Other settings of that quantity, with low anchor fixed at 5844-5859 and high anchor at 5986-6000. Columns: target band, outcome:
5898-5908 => 0.9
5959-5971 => 0.9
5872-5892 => 1.3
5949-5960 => 0.6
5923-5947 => -0.5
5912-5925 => 0.0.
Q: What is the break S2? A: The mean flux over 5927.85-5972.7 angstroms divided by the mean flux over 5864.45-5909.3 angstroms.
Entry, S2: 1.04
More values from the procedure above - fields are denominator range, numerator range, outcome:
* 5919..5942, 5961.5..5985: 0.91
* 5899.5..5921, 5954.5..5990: 1.00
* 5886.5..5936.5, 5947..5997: 1.01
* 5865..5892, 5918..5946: 1.07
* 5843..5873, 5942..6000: 0.96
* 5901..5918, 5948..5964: 1.02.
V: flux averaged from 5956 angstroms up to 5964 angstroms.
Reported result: 1.96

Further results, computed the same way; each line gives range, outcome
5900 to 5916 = 1.88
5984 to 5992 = 2.01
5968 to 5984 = 1.89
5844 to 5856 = 2.02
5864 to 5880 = 2.04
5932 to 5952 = 2.05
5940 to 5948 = 2.08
